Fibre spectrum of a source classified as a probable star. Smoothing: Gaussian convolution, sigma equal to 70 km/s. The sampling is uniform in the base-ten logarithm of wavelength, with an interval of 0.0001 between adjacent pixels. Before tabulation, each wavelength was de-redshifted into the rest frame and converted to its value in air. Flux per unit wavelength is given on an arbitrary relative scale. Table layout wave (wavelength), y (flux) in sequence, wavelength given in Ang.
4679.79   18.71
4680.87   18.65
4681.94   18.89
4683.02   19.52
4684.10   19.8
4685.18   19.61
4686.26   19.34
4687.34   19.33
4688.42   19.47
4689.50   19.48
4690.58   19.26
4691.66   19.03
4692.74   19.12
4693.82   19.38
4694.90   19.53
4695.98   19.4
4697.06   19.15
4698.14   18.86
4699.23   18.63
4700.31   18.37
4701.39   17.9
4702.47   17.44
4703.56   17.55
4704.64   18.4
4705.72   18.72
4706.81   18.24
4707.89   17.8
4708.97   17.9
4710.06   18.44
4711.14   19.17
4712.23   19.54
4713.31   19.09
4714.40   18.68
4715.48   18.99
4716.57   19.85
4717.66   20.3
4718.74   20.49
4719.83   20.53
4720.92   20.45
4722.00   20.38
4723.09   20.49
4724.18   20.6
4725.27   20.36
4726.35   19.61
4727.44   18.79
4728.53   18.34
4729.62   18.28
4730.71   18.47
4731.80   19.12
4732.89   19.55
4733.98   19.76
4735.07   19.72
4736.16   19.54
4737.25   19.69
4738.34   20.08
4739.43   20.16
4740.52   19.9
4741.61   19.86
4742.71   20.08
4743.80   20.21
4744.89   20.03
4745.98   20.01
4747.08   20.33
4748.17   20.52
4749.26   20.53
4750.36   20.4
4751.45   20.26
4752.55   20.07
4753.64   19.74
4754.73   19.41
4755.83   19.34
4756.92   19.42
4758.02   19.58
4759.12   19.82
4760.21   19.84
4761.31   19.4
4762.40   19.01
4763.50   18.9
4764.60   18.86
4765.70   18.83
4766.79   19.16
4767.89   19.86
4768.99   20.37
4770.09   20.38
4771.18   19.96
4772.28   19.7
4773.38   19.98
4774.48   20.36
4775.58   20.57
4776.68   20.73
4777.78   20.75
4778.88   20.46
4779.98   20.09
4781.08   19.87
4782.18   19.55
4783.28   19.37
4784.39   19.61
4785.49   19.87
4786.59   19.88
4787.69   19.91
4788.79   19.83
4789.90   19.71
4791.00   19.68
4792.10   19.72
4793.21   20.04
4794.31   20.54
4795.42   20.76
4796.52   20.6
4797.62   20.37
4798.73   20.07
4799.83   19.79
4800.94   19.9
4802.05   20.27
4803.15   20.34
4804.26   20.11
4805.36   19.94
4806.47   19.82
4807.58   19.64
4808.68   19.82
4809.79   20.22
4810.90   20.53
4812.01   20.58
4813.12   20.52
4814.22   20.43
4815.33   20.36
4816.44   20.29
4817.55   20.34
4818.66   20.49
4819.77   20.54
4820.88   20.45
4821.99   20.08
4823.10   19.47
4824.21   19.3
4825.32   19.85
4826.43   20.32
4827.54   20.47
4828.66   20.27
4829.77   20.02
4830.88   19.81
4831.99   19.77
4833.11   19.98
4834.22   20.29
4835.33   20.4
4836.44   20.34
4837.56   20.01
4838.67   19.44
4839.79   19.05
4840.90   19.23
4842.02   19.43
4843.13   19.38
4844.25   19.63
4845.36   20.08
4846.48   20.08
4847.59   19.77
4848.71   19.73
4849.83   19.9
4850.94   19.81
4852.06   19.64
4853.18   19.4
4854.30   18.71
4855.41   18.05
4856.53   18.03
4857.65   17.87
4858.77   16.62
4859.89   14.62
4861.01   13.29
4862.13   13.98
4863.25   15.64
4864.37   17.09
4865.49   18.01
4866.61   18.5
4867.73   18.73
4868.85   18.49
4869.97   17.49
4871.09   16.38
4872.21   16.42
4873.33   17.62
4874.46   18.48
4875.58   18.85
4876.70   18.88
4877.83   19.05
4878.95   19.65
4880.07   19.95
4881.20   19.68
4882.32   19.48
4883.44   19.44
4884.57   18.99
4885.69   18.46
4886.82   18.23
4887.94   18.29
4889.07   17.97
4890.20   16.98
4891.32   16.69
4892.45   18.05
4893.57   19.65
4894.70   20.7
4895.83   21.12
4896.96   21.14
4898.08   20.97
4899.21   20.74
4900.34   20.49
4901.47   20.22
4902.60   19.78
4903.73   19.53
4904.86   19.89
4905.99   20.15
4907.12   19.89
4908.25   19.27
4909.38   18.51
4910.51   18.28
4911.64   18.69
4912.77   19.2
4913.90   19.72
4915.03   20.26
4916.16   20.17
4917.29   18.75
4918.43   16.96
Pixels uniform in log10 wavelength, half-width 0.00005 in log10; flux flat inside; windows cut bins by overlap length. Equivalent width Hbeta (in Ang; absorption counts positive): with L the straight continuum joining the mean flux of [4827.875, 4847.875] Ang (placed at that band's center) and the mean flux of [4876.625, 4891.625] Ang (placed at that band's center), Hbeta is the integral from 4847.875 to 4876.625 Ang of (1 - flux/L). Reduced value 2.3 Ang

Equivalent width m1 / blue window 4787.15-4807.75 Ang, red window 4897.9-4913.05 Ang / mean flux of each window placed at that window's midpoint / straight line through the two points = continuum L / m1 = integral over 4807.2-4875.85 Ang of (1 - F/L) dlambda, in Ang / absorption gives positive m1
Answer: 2.9 Ang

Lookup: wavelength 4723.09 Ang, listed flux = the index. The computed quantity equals 20.49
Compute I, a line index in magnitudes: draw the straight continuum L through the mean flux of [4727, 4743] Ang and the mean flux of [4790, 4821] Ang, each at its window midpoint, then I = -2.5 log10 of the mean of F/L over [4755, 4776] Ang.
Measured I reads 0.007 mag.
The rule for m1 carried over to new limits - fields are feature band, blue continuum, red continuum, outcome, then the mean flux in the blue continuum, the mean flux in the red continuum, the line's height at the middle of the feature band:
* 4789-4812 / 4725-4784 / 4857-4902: -1.0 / 19.8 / 18.3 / 19.2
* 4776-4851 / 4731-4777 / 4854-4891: -4.9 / 19.8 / 17.8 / 18.8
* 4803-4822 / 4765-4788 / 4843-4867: -1.2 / 20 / 18.1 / 19.1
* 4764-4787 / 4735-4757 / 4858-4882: -0.6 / 20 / 17.5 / 19.4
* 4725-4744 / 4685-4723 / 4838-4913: -0.5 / 19.1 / 18.7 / 19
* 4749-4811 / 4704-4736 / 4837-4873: -3.6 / 19.3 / 18.2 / 18.8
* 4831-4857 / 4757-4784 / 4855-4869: -3.3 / 19.8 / 16.8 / 17.4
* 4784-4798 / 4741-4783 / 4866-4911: -0.2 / 19.9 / 19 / 19.7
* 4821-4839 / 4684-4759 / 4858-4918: -1.1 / 19.4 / 18.6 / 18.9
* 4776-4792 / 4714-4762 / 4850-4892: -0.7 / 19.8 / 18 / 19.2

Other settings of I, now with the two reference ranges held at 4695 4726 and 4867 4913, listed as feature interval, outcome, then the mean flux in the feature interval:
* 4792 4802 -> -0.06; 20.2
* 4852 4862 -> 0.12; 17.1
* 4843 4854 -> -0.04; 19.7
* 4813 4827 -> -0.06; 20.2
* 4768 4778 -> -0.06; 20.3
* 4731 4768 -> -0.03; 19.7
